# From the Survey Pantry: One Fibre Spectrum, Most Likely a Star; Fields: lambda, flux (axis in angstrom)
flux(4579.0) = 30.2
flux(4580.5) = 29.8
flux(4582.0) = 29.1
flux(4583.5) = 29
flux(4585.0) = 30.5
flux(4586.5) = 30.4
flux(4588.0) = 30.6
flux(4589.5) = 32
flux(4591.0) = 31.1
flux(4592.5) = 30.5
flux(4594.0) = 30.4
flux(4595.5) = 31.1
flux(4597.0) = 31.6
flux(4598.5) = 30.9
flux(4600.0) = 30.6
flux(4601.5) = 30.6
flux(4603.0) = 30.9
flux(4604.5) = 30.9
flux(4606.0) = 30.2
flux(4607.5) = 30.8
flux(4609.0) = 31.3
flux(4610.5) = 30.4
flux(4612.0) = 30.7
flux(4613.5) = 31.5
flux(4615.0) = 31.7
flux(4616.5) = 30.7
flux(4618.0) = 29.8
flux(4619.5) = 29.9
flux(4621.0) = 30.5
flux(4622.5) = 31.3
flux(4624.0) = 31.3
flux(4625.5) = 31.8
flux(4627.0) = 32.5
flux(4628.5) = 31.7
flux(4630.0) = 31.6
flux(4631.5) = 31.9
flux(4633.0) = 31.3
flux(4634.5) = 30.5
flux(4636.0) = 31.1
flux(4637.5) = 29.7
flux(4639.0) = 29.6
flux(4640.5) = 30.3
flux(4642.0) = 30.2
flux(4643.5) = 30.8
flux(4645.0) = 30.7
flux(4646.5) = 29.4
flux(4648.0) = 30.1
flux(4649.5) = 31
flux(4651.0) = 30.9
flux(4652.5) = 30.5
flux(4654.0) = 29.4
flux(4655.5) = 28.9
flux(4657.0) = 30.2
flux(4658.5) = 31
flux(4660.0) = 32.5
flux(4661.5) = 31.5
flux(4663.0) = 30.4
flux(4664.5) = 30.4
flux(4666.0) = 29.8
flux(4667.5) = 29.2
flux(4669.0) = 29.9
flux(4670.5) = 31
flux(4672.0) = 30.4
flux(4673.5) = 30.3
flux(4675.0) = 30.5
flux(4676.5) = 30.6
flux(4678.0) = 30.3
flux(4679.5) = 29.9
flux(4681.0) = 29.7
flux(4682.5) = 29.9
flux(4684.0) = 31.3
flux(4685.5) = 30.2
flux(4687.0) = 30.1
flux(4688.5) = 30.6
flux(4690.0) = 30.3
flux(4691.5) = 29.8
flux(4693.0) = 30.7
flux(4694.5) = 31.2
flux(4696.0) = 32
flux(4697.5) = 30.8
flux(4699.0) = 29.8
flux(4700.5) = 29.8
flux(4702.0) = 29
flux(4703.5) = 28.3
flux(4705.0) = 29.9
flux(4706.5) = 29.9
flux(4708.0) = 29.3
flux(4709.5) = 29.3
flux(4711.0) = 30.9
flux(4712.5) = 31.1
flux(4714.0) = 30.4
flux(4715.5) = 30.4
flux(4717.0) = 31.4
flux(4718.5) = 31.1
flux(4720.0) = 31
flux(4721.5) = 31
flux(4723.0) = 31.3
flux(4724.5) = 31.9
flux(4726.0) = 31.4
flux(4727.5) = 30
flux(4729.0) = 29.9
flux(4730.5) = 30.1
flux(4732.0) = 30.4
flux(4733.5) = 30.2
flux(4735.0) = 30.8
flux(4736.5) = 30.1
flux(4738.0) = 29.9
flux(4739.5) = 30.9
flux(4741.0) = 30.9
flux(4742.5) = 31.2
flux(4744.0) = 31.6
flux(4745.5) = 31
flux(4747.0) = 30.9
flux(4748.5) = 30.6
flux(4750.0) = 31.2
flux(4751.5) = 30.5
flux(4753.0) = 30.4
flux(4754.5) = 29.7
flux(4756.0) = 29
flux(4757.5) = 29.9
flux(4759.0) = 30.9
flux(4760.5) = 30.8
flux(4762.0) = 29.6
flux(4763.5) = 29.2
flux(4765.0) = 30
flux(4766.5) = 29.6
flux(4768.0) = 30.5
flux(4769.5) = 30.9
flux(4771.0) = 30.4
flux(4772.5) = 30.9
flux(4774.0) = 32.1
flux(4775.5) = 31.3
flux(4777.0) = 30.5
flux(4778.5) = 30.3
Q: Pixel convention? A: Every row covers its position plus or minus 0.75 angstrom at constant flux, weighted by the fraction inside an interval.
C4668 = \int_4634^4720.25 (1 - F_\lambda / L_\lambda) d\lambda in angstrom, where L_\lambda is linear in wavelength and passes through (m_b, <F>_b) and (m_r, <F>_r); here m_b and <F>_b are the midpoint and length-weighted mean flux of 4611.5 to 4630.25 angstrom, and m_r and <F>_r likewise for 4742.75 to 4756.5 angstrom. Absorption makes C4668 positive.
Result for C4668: 1.6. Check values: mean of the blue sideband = 31.1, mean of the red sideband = 30.6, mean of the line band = 30.3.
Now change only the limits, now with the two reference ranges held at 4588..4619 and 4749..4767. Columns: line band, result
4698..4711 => 0.4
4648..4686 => 0.2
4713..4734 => -0.3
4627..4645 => -0.1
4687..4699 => -0.1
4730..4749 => -0.3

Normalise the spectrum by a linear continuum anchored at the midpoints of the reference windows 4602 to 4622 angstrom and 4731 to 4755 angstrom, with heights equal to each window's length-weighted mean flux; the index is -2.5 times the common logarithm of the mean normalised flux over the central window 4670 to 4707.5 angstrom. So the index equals 0.02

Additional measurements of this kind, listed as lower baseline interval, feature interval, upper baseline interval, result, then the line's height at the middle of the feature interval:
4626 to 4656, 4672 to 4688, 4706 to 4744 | 0.012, 30.6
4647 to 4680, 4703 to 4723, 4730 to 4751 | 0.008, 30.6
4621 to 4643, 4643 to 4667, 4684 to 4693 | 0.011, 30.7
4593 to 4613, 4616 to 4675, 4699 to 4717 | -0.006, 30.4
